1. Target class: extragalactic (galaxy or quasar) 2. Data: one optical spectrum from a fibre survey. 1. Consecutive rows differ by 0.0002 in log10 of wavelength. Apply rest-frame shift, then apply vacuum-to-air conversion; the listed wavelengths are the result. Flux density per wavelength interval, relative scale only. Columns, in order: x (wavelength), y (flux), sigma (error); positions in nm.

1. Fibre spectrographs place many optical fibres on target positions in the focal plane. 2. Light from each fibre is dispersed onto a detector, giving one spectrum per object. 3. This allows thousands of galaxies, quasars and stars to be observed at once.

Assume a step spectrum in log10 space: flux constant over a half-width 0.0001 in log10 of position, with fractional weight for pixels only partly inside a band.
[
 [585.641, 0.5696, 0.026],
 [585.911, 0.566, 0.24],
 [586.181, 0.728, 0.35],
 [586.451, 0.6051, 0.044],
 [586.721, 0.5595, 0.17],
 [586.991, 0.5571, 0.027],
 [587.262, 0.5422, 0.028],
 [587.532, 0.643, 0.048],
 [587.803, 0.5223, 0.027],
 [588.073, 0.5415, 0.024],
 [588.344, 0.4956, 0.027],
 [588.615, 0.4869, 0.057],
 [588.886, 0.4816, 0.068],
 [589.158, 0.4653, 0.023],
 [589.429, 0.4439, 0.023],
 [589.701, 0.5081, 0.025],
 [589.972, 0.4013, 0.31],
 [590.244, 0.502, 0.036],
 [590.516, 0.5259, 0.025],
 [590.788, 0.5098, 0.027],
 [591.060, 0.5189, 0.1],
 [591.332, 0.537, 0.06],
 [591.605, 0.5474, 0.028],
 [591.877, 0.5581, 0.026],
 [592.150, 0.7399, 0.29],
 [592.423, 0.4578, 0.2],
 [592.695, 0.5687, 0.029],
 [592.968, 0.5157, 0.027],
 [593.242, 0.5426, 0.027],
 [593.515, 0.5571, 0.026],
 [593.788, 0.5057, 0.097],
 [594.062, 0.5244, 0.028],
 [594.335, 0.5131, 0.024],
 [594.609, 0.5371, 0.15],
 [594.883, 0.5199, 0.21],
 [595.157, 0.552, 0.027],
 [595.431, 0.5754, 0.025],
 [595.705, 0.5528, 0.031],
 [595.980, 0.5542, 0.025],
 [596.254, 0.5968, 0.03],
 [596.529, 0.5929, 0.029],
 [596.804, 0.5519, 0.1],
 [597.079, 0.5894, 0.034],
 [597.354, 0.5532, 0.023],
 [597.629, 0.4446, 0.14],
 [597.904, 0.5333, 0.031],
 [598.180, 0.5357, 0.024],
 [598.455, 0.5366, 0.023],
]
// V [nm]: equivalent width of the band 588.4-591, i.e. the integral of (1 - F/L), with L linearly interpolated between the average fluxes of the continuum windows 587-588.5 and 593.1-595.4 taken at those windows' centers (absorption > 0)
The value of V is 0.30 nm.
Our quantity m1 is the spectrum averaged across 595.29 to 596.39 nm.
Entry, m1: 0.57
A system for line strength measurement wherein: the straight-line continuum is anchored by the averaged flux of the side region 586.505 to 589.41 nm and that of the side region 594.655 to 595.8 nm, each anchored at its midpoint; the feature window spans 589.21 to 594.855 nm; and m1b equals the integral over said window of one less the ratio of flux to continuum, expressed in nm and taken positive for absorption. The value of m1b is 0.16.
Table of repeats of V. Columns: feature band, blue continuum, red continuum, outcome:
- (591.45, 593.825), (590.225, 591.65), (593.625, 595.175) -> -0.149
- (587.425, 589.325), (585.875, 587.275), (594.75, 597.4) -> 0.245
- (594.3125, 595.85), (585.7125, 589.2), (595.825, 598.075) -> 0.024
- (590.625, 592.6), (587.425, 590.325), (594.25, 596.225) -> -0.128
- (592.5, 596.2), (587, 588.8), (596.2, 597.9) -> 0.050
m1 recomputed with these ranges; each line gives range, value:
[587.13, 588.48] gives 0.549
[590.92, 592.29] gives 0.58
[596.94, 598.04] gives 0.53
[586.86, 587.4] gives 0.55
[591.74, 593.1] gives 0.569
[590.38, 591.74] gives 0.528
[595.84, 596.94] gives 0.574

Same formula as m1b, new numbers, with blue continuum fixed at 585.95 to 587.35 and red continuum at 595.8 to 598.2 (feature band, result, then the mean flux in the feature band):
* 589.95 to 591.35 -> 0.18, 0.504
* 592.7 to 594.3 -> 0.10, 0.531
